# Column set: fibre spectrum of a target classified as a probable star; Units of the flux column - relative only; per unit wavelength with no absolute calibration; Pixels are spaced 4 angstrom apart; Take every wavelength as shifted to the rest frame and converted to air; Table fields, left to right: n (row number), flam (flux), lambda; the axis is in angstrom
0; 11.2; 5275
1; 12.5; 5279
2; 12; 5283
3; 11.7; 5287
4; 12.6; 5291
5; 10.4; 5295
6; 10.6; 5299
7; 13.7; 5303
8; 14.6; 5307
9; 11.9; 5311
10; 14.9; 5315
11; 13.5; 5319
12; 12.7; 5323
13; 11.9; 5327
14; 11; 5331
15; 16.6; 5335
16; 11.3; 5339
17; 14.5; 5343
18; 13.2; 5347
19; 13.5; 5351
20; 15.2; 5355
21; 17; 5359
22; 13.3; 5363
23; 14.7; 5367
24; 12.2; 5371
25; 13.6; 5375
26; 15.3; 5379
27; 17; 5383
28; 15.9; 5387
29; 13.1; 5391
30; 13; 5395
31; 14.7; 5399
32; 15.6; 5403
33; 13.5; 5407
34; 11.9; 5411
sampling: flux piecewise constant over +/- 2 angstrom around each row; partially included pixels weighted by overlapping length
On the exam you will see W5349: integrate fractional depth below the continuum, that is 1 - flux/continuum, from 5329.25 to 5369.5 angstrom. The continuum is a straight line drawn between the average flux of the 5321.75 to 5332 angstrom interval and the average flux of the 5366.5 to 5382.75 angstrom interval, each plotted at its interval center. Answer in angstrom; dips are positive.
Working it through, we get -3.2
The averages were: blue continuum 11.9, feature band 14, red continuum 14.2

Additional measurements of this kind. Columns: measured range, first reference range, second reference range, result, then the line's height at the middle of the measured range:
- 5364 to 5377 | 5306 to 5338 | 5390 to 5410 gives 0.2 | 13.7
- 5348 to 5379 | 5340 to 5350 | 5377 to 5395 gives -0.1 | 14.2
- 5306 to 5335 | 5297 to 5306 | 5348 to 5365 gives 0.1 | 13.2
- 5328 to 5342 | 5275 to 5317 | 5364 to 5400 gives 0.3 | 13.3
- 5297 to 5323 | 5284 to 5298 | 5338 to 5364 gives -1.7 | 12.4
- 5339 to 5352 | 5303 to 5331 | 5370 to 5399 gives 0.3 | 13.7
